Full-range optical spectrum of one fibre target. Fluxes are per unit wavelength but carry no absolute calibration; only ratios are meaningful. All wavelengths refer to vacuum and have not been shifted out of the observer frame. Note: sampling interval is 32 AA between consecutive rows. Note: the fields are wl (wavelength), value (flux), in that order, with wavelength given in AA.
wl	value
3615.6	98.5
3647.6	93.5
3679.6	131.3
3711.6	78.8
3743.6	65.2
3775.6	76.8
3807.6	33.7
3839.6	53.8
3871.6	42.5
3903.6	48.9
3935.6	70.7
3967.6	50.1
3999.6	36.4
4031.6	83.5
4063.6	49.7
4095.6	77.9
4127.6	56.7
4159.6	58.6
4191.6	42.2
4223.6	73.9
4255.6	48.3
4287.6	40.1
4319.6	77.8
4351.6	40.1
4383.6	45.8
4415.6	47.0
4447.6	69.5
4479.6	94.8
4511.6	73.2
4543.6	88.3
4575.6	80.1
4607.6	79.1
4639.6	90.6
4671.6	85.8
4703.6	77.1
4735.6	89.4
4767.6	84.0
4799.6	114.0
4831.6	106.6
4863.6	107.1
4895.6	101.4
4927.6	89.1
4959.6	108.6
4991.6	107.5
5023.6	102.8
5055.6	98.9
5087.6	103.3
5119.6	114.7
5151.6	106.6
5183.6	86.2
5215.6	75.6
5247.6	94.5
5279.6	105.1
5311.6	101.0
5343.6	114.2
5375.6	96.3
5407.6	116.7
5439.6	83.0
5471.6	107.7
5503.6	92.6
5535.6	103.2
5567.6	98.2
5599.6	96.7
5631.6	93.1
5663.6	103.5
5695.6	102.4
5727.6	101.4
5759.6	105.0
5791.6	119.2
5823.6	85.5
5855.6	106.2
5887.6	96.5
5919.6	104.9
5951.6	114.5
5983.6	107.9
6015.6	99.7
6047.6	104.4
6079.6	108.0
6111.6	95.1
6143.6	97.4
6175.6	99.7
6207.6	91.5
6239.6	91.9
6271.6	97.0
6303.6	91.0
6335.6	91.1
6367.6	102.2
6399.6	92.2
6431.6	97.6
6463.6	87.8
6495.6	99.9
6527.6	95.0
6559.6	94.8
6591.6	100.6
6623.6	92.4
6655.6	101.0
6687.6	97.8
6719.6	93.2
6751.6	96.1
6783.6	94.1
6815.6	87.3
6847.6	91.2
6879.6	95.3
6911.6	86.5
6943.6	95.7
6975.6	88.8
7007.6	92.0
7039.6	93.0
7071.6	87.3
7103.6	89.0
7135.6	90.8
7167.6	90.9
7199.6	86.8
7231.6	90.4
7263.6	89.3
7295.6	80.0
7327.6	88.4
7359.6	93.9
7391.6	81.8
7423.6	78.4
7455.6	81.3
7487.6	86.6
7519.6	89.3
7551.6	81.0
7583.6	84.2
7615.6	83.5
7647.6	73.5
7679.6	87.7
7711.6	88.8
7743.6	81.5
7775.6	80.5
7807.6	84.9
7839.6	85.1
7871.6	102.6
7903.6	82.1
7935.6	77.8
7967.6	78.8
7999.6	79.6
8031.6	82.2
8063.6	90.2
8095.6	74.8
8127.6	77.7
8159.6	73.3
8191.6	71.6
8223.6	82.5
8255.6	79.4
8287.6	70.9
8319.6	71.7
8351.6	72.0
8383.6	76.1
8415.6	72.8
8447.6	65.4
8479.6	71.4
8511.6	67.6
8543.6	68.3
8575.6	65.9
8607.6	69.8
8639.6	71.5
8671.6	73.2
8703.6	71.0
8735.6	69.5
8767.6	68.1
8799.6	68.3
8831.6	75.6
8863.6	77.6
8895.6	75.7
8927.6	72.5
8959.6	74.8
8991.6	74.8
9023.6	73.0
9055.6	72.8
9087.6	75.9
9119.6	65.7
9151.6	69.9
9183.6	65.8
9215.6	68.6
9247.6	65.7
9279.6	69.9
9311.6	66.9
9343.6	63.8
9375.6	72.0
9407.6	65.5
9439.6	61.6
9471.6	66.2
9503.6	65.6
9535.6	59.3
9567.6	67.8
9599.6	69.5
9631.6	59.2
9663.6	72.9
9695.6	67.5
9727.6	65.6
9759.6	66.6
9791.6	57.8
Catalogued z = 0.20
